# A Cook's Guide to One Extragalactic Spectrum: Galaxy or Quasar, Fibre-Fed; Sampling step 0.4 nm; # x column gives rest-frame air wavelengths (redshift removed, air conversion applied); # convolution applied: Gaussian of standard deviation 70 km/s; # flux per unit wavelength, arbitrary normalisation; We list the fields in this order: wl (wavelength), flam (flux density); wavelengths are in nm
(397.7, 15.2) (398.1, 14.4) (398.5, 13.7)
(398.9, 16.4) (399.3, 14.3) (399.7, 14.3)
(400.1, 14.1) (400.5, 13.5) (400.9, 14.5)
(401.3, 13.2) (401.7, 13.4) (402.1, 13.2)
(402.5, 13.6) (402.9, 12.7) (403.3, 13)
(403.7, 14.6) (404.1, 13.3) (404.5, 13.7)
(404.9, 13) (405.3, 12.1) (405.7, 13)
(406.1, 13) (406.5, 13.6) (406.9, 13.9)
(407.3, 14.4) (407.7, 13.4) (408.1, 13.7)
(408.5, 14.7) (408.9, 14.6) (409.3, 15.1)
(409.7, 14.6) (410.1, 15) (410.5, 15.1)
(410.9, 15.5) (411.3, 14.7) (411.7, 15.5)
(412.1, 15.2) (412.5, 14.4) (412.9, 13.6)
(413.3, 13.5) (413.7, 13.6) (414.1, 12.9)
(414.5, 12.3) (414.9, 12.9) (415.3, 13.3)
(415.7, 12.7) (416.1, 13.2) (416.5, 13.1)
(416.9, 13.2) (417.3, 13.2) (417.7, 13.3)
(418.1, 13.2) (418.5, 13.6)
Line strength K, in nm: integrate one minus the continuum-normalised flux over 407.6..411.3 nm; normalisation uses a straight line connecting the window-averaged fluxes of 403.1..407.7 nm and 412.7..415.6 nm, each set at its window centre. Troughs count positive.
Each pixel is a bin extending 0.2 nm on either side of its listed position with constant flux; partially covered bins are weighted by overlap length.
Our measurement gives -0.38 nm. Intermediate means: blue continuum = 13.4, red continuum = 13.1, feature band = 14.7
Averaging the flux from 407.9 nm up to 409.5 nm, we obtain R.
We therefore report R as 14.5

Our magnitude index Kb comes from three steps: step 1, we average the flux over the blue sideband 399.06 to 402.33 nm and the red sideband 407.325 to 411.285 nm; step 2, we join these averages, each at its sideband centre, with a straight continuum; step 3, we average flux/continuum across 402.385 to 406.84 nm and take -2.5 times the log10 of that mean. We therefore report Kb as 0.07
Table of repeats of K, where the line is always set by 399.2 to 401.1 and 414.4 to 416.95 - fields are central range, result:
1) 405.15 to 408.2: 0.05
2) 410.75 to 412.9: -0.27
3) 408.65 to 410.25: -0.16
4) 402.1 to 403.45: 0.08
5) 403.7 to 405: 0.02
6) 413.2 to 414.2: -0.02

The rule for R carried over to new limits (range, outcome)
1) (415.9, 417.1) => 13.2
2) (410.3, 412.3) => 15.2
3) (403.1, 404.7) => 13.7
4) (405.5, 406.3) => 13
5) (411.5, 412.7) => 15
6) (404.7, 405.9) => 12.7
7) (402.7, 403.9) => 13.4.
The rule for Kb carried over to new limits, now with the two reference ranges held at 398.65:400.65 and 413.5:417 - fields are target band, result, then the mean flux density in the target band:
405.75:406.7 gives 0.051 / 13.3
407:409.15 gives -0.036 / 14.2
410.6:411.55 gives -0.129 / 15.1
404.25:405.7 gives 0.085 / 13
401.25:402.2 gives 0.082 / 13.3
